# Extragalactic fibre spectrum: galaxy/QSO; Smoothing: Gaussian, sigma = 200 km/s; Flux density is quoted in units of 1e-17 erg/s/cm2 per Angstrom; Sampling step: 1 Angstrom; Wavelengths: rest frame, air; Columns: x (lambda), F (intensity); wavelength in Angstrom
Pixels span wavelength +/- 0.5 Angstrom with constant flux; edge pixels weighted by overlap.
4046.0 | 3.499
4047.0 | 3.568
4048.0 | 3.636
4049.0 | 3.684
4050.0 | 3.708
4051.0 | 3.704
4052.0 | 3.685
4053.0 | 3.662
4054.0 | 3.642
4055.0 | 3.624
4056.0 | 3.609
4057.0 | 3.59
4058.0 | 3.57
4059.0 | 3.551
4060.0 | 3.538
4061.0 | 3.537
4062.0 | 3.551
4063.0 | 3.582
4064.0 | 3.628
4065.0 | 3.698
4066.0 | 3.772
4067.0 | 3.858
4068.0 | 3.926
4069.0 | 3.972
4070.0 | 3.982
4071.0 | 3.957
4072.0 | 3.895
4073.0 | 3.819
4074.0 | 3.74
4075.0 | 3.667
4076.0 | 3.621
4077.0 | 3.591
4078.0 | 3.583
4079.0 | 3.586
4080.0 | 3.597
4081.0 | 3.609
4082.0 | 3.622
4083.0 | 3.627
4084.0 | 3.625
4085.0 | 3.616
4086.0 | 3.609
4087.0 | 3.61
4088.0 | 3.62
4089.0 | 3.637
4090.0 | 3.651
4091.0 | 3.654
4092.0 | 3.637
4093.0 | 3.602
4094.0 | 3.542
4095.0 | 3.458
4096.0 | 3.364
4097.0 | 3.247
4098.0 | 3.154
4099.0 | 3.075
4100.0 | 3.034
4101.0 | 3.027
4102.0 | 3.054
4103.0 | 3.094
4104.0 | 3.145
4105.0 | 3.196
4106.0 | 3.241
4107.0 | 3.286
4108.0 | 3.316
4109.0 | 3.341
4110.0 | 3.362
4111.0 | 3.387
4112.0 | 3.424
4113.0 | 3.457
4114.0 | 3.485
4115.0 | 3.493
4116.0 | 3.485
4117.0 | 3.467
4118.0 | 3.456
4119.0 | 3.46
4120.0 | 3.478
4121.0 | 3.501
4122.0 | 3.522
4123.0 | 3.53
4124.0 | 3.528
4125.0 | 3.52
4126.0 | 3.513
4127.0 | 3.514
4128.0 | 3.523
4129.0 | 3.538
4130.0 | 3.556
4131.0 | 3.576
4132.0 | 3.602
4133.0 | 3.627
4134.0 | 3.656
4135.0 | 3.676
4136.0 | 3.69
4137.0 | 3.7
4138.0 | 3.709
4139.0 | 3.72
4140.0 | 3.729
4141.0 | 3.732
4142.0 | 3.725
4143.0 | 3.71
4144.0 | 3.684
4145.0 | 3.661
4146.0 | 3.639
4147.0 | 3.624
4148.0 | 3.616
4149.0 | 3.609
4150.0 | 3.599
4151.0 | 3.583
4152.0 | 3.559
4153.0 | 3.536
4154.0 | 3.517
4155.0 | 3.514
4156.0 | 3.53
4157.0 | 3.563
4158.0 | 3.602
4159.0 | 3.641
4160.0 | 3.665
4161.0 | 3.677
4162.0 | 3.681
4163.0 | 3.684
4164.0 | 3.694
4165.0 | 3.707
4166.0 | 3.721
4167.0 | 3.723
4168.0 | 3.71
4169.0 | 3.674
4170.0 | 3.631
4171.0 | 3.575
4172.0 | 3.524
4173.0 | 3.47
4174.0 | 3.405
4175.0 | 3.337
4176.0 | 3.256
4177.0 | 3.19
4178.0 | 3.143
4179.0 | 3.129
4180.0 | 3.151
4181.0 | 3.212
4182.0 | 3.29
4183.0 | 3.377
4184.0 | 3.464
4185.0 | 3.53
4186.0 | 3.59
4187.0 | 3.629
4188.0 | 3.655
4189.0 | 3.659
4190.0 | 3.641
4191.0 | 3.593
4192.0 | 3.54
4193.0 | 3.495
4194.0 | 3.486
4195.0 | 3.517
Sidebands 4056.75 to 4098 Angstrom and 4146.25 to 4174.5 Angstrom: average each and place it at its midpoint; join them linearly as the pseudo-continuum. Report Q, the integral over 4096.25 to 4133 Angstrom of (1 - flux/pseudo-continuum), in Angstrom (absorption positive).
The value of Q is 2.5 Angstrom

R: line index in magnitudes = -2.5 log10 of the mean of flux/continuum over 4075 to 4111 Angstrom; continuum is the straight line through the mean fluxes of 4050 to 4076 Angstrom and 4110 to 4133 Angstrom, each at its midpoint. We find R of 0.05 mag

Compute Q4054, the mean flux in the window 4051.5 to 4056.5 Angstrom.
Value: 3.64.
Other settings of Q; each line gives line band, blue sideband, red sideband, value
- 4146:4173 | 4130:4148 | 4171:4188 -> -0.8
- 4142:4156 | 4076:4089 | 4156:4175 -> 0.0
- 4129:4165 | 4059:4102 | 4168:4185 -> -2.0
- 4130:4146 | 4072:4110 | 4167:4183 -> -1.2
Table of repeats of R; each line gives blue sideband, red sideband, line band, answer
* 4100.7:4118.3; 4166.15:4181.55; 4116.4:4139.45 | -0.07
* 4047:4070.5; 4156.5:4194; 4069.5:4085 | -0.01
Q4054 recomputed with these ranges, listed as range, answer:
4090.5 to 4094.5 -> 3.61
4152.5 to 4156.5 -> 3.52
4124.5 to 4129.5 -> 3.52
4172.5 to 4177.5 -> 3.33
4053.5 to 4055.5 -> 3.63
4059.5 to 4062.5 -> 3.54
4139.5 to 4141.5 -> 3.73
